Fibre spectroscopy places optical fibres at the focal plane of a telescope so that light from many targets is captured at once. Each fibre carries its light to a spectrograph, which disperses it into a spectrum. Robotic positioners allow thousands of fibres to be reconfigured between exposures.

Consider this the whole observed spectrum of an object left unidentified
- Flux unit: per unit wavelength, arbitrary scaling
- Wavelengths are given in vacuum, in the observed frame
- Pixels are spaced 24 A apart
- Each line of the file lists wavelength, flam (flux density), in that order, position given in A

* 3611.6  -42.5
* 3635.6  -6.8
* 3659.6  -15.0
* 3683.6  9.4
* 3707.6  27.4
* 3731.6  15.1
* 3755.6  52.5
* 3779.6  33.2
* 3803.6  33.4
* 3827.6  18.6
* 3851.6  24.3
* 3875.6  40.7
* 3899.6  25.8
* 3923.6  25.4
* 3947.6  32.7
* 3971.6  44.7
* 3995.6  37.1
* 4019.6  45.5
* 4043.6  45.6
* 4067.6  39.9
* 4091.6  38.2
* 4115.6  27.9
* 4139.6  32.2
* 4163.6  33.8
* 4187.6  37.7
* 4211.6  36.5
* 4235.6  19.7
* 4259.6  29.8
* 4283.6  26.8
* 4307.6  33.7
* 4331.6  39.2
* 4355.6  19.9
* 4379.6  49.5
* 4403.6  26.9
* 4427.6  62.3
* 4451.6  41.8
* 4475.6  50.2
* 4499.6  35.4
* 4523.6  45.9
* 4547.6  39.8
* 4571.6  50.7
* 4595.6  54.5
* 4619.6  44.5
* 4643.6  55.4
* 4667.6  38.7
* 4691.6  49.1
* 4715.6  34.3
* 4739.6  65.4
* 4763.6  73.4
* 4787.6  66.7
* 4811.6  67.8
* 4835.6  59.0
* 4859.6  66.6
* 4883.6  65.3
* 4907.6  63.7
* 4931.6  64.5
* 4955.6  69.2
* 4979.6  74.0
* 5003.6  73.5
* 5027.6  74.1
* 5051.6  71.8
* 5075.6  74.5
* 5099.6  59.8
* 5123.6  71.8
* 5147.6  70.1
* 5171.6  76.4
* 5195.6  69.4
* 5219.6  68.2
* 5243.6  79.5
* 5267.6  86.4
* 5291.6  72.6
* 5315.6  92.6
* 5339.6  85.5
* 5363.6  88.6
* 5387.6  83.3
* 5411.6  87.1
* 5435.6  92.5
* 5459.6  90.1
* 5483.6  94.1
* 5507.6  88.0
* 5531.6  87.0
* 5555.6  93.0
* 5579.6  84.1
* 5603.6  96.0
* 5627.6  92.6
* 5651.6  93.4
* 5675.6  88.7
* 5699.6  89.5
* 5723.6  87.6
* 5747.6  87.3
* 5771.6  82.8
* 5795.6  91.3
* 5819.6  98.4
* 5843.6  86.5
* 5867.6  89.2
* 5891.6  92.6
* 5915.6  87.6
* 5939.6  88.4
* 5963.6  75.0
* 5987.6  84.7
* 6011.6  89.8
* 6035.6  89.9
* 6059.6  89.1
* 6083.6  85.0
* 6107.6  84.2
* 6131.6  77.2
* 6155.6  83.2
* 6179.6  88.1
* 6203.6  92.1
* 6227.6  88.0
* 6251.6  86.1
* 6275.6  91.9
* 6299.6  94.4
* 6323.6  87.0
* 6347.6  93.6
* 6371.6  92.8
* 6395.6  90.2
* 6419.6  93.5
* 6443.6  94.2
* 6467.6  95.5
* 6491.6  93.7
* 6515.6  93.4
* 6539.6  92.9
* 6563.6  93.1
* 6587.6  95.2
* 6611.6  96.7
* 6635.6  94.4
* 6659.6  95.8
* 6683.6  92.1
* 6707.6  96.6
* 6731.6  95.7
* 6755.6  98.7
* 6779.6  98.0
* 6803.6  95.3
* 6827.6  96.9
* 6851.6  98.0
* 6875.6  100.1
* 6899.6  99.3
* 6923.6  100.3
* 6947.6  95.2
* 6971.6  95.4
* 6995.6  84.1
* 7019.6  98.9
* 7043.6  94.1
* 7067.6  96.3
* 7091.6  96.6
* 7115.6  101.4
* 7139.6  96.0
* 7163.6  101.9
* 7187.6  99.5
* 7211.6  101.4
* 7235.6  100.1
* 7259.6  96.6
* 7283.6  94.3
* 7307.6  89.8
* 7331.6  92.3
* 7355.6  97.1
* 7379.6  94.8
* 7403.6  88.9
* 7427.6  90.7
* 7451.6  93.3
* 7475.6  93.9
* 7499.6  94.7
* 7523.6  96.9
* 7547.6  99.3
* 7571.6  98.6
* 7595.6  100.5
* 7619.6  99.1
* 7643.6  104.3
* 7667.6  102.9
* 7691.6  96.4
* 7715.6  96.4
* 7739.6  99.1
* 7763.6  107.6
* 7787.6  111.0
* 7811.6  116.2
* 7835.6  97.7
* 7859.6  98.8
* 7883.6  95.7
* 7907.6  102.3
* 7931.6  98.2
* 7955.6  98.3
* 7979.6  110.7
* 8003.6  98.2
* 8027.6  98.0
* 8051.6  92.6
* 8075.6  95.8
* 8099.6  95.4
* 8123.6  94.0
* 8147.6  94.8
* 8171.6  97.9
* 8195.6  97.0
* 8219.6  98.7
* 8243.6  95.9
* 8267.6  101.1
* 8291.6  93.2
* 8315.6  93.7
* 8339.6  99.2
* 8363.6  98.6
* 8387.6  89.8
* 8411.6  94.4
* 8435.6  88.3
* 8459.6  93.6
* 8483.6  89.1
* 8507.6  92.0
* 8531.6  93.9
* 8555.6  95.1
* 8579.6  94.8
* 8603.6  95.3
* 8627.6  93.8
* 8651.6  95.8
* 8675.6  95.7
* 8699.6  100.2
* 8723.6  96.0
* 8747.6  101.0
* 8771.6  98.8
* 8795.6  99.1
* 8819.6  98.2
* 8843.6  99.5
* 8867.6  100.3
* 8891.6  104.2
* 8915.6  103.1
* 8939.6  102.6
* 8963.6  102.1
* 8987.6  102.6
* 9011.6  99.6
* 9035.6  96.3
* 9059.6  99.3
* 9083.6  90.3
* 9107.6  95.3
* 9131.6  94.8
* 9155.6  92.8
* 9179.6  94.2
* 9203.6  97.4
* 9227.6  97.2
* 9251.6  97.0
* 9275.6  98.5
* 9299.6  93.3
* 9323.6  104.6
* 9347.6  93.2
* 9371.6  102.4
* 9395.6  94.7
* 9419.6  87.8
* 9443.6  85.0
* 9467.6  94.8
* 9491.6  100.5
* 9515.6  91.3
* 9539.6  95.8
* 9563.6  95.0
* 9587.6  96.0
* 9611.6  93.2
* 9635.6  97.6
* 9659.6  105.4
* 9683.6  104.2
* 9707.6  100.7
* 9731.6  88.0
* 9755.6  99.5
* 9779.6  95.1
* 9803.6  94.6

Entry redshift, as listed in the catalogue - 0.186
